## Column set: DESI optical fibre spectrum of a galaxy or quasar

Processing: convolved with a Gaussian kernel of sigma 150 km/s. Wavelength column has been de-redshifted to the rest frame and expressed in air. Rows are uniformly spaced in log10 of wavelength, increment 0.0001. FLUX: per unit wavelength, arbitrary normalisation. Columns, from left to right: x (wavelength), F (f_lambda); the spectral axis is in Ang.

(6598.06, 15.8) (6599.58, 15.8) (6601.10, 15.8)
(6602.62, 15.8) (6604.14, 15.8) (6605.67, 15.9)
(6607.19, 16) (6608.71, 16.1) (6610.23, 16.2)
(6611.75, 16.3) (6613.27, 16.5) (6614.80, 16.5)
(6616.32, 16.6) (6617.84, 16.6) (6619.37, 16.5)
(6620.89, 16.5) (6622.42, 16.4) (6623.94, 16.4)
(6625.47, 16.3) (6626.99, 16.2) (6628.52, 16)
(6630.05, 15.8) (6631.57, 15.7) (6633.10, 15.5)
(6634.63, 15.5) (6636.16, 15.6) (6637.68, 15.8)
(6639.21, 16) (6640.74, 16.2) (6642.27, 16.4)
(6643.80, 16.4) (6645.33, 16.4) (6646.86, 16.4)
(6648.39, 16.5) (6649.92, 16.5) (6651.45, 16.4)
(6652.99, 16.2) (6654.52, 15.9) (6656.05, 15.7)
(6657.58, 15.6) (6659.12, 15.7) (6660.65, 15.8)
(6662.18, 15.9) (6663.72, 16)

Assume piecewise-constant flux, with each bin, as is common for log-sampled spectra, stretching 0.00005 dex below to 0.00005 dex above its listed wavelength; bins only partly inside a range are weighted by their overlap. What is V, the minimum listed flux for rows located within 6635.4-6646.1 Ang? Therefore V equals 15.6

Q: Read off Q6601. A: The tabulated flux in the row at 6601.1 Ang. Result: 15.8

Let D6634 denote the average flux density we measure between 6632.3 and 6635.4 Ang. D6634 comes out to 15.5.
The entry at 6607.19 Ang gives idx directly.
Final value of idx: 16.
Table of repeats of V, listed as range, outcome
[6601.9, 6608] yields 15.8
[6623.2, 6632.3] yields 15.7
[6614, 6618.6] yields 16.5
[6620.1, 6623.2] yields 16.4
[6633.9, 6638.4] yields 15.5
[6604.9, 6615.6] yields 15.9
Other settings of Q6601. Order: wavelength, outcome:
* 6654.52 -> 15.9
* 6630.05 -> 15.8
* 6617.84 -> 16.6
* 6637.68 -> 15.8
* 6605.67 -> 15.9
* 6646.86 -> 16.4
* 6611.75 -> 16.3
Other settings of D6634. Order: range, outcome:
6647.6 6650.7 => 16.5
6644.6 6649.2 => 16.4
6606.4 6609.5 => 16.1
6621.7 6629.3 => 16.3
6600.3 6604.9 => 15.8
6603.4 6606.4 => 15.8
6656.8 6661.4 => 15.7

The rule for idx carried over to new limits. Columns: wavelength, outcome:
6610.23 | 16.2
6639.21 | 16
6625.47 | 16.3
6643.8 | 16.4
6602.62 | 15.8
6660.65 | 15.8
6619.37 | 16.5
